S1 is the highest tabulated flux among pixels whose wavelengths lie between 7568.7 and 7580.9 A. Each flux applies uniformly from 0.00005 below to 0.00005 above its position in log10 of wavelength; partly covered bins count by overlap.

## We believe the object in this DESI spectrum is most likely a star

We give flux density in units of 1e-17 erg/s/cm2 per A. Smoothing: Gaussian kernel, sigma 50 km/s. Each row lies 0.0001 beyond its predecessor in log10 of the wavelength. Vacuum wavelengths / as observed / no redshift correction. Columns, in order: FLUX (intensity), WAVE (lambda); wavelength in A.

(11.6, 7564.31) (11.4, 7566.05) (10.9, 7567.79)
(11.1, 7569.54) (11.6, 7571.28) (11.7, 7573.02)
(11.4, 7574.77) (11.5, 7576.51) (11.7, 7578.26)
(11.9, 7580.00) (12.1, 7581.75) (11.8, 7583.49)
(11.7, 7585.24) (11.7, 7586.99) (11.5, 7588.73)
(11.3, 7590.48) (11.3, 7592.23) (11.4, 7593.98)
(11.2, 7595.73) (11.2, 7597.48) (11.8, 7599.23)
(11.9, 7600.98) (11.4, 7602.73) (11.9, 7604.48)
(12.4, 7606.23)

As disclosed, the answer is 11.9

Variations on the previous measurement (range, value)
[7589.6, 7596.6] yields 11.4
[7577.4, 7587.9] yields 12.1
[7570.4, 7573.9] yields 11.7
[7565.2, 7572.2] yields 11.6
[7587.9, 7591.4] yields 11.5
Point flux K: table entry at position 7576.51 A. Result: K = 11.5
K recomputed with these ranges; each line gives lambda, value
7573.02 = 11.7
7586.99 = 11.7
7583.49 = 11.8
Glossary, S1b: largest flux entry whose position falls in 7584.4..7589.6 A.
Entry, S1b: 11.7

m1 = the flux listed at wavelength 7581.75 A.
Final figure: 12.1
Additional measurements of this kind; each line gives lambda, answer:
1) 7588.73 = 11.5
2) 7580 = 11.9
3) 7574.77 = 11.4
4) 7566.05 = 11.4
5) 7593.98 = 11.4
